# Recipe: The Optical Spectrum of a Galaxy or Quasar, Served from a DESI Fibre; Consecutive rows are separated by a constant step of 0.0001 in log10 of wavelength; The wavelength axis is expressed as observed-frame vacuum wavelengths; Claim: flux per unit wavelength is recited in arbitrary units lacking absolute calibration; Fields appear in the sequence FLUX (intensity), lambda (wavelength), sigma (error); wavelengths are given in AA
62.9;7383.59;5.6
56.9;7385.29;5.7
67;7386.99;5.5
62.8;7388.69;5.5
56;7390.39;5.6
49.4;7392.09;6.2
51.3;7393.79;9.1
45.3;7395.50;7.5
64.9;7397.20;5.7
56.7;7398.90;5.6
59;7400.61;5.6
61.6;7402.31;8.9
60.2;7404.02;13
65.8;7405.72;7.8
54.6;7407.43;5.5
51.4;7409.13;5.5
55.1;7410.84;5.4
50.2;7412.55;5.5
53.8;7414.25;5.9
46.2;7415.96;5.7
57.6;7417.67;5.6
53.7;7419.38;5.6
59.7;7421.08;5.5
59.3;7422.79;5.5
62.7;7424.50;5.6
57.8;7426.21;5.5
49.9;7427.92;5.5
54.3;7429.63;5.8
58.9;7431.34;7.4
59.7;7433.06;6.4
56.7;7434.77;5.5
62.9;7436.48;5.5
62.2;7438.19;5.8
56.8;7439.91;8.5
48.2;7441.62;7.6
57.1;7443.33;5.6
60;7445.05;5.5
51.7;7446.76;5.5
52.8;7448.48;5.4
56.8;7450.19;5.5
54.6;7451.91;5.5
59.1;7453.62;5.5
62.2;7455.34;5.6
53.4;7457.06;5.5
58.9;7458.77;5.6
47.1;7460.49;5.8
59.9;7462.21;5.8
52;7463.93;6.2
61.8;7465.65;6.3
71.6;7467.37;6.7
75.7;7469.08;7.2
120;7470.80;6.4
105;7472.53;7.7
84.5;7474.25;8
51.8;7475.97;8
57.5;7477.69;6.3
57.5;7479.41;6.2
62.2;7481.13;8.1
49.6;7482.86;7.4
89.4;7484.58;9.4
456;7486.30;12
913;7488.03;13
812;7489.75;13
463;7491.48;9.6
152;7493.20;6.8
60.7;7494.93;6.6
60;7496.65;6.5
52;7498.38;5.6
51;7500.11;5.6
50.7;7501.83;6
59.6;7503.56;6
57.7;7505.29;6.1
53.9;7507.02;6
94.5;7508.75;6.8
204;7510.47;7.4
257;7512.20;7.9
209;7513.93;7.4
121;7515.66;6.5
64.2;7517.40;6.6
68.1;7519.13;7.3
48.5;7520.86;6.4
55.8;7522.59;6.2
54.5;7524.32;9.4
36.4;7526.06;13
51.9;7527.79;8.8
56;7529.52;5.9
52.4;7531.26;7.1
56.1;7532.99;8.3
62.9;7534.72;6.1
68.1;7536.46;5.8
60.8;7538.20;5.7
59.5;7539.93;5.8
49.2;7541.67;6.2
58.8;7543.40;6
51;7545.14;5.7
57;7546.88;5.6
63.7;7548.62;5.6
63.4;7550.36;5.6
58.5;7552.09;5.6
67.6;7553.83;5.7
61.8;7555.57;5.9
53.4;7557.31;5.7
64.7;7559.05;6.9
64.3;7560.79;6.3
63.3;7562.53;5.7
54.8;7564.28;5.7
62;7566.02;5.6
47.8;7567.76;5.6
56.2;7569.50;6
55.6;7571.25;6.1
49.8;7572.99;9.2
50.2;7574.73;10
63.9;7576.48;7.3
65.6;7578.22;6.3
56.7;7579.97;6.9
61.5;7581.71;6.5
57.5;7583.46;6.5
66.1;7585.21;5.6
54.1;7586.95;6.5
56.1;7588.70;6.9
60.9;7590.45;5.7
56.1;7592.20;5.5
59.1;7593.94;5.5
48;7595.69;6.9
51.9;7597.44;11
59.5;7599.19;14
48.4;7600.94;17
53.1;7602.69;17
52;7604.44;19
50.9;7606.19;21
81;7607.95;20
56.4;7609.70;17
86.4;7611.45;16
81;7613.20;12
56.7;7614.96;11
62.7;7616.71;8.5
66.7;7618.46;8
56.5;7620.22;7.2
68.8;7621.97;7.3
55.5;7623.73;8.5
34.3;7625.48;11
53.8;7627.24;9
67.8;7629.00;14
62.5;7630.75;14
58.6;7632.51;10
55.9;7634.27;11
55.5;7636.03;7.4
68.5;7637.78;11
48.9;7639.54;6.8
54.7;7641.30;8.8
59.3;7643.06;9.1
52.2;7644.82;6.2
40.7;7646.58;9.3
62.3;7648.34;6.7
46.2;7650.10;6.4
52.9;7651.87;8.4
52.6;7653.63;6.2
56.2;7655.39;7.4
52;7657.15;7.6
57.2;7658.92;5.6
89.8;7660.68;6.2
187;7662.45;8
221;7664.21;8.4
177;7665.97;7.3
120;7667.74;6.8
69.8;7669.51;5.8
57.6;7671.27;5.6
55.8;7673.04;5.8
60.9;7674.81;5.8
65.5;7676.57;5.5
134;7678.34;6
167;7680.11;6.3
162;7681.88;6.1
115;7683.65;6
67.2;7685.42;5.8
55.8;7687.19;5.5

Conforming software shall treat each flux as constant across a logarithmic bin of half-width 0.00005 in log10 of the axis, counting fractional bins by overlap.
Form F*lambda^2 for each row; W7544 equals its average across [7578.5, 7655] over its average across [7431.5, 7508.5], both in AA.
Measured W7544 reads 0.51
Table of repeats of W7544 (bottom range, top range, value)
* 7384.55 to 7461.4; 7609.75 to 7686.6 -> 1.47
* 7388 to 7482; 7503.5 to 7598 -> 1.18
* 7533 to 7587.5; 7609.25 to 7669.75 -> 1.26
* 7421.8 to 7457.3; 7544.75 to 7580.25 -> 1.06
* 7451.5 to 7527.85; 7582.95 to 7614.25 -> 0.47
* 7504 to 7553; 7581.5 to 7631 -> 0.78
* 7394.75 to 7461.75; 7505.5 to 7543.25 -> 1.53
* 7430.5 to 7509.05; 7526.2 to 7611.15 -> 0.51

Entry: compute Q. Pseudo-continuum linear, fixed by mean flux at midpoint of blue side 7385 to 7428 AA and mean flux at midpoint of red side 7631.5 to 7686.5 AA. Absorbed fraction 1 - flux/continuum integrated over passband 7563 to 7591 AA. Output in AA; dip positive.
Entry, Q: 6.7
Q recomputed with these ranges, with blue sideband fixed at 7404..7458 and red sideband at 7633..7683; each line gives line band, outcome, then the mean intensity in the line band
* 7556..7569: 2.55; 58.7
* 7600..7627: 6.42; 60.5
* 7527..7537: 1.67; 57.6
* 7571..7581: 2.36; 57.2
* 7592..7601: 2.70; 54.2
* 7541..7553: 2.28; 57.6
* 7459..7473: -2.68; 72.6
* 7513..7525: -4.08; 90.1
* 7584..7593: 2.08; 58.6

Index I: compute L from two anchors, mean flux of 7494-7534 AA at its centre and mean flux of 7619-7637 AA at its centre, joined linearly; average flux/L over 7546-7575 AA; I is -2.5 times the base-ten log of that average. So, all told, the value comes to 0.22 mag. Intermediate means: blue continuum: 81.6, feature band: 58.6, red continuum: 57.2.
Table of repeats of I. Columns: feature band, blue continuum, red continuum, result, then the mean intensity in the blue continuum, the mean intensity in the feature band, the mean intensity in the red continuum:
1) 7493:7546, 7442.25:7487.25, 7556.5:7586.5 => -0.12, 81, 77.7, 58.4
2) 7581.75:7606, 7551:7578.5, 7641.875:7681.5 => 0.21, 58.6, 55.7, 88.8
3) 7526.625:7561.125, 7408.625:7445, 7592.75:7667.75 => 0.08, 56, 58.8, 68.7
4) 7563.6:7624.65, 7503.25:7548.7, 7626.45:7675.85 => 0.29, 79.4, 59.1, 74.9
